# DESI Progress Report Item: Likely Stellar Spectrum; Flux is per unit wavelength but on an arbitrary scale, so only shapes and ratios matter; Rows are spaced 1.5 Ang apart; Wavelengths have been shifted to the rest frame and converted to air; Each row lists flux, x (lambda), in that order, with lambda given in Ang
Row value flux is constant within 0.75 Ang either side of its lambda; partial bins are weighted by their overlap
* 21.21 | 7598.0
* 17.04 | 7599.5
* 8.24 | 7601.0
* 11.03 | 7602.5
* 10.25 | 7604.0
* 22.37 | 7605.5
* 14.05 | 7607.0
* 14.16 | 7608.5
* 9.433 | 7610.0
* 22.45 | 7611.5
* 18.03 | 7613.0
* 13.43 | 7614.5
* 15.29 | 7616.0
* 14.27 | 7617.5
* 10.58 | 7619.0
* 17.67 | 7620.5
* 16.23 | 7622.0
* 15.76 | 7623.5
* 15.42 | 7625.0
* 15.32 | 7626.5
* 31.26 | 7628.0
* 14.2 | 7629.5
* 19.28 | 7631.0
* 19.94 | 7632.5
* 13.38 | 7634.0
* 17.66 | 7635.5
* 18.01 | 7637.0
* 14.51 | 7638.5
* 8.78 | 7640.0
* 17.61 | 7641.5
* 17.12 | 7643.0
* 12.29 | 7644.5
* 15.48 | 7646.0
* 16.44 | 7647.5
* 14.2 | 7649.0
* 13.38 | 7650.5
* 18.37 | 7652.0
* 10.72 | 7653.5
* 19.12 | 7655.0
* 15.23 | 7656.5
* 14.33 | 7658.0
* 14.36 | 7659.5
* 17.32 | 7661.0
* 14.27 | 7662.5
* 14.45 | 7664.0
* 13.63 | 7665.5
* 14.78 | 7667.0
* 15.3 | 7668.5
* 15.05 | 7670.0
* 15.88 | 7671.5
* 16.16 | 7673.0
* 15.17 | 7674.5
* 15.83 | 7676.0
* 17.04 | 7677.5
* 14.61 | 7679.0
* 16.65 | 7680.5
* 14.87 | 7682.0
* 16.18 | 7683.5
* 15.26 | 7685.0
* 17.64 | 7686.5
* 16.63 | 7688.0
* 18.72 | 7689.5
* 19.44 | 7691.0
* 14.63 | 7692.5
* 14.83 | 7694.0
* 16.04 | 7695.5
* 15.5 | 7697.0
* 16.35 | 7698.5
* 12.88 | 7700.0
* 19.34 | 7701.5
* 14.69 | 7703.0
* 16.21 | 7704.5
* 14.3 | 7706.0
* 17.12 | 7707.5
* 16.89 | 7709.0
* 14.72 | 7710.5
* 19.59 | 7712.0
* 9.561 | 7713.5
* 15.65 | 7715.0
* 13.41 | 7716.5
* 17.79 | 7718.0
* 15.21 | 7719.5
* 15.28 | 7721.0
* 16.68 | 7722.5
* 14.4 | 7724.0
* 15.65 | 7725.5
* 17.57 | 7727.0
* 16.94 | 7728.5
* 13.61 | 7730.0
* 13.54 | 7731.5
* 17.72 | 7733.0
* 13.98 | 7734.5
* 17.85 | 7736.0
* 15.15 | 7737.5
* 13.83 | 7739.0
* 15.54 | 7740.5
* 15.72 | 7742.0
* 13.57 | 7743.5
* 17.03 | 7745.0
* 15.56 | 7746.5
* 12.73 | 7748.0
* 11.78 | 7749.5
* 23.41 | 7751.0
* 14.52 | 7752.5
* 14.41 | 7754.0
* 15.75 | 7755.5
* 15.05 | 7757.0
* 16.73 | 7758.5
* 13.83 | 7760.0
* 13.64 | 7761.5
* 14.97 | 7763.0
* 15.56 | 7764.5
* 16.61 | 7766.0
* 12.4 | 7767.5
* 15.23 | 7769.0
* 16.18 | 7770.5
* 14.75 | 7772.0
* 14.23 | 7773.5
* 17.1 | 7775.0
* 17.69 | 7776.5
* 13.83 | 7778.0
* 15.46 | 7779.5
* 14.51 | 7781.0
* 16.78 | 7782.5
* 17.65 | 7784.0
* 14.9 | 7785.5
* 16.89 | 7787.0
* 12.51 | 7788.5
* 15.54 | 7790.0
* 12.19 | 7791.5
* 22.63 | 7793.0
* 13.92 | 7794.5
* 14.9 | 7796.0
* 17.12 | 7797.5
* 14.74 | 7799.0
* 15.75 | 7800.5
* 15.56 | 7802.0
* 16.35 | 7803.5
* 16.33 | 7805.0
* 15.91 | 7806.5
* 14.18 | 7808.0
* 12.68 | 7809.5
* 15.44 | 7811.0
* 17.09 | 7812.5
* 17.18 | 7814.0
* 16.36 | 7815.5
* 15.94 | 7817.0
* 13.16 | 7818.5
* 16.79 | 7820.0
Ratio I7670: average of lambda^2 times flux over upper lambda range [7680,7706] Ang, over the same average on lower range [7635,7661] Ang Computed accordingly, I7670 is 1.1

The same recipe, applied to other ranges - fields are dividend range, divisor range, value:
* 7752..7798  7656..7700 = 1.01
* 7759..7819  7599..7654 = 1.04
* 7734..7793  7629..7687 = 1.02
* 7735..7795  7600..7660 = 1.03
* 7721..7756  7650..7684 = 1.03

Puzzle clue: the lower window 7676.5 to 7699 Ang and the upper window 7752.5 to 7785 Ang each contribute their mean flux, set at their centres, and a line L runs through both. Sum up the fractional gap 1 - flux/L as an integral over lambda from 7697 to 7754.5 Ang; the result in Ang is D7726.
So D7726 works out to 1.1 Ang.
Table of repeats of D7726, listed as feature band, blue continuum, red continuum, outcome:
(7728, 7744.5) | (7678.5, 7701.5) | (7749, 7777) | 0.52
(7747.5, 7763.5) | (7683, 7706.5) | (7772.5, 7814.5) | 0.67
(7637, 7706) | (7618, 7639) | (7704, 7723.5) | 3.30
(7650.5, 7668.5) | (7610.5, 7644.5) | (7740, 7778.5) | 1.26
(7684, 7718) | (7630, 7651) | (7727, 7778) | -1.01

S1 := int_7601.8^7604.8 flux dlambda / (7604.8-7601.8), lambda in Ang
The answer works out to 10.8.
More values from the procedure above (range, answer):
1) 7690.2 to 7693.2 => 17.1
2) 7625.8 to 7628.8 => 23.3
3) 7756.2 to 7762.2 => 14.8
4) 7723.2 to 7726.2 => 15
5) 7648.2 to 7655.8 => 15.2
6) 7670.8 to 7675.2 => 15.7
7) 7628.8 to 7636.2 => 16.9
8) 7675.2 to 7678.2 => 16.4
